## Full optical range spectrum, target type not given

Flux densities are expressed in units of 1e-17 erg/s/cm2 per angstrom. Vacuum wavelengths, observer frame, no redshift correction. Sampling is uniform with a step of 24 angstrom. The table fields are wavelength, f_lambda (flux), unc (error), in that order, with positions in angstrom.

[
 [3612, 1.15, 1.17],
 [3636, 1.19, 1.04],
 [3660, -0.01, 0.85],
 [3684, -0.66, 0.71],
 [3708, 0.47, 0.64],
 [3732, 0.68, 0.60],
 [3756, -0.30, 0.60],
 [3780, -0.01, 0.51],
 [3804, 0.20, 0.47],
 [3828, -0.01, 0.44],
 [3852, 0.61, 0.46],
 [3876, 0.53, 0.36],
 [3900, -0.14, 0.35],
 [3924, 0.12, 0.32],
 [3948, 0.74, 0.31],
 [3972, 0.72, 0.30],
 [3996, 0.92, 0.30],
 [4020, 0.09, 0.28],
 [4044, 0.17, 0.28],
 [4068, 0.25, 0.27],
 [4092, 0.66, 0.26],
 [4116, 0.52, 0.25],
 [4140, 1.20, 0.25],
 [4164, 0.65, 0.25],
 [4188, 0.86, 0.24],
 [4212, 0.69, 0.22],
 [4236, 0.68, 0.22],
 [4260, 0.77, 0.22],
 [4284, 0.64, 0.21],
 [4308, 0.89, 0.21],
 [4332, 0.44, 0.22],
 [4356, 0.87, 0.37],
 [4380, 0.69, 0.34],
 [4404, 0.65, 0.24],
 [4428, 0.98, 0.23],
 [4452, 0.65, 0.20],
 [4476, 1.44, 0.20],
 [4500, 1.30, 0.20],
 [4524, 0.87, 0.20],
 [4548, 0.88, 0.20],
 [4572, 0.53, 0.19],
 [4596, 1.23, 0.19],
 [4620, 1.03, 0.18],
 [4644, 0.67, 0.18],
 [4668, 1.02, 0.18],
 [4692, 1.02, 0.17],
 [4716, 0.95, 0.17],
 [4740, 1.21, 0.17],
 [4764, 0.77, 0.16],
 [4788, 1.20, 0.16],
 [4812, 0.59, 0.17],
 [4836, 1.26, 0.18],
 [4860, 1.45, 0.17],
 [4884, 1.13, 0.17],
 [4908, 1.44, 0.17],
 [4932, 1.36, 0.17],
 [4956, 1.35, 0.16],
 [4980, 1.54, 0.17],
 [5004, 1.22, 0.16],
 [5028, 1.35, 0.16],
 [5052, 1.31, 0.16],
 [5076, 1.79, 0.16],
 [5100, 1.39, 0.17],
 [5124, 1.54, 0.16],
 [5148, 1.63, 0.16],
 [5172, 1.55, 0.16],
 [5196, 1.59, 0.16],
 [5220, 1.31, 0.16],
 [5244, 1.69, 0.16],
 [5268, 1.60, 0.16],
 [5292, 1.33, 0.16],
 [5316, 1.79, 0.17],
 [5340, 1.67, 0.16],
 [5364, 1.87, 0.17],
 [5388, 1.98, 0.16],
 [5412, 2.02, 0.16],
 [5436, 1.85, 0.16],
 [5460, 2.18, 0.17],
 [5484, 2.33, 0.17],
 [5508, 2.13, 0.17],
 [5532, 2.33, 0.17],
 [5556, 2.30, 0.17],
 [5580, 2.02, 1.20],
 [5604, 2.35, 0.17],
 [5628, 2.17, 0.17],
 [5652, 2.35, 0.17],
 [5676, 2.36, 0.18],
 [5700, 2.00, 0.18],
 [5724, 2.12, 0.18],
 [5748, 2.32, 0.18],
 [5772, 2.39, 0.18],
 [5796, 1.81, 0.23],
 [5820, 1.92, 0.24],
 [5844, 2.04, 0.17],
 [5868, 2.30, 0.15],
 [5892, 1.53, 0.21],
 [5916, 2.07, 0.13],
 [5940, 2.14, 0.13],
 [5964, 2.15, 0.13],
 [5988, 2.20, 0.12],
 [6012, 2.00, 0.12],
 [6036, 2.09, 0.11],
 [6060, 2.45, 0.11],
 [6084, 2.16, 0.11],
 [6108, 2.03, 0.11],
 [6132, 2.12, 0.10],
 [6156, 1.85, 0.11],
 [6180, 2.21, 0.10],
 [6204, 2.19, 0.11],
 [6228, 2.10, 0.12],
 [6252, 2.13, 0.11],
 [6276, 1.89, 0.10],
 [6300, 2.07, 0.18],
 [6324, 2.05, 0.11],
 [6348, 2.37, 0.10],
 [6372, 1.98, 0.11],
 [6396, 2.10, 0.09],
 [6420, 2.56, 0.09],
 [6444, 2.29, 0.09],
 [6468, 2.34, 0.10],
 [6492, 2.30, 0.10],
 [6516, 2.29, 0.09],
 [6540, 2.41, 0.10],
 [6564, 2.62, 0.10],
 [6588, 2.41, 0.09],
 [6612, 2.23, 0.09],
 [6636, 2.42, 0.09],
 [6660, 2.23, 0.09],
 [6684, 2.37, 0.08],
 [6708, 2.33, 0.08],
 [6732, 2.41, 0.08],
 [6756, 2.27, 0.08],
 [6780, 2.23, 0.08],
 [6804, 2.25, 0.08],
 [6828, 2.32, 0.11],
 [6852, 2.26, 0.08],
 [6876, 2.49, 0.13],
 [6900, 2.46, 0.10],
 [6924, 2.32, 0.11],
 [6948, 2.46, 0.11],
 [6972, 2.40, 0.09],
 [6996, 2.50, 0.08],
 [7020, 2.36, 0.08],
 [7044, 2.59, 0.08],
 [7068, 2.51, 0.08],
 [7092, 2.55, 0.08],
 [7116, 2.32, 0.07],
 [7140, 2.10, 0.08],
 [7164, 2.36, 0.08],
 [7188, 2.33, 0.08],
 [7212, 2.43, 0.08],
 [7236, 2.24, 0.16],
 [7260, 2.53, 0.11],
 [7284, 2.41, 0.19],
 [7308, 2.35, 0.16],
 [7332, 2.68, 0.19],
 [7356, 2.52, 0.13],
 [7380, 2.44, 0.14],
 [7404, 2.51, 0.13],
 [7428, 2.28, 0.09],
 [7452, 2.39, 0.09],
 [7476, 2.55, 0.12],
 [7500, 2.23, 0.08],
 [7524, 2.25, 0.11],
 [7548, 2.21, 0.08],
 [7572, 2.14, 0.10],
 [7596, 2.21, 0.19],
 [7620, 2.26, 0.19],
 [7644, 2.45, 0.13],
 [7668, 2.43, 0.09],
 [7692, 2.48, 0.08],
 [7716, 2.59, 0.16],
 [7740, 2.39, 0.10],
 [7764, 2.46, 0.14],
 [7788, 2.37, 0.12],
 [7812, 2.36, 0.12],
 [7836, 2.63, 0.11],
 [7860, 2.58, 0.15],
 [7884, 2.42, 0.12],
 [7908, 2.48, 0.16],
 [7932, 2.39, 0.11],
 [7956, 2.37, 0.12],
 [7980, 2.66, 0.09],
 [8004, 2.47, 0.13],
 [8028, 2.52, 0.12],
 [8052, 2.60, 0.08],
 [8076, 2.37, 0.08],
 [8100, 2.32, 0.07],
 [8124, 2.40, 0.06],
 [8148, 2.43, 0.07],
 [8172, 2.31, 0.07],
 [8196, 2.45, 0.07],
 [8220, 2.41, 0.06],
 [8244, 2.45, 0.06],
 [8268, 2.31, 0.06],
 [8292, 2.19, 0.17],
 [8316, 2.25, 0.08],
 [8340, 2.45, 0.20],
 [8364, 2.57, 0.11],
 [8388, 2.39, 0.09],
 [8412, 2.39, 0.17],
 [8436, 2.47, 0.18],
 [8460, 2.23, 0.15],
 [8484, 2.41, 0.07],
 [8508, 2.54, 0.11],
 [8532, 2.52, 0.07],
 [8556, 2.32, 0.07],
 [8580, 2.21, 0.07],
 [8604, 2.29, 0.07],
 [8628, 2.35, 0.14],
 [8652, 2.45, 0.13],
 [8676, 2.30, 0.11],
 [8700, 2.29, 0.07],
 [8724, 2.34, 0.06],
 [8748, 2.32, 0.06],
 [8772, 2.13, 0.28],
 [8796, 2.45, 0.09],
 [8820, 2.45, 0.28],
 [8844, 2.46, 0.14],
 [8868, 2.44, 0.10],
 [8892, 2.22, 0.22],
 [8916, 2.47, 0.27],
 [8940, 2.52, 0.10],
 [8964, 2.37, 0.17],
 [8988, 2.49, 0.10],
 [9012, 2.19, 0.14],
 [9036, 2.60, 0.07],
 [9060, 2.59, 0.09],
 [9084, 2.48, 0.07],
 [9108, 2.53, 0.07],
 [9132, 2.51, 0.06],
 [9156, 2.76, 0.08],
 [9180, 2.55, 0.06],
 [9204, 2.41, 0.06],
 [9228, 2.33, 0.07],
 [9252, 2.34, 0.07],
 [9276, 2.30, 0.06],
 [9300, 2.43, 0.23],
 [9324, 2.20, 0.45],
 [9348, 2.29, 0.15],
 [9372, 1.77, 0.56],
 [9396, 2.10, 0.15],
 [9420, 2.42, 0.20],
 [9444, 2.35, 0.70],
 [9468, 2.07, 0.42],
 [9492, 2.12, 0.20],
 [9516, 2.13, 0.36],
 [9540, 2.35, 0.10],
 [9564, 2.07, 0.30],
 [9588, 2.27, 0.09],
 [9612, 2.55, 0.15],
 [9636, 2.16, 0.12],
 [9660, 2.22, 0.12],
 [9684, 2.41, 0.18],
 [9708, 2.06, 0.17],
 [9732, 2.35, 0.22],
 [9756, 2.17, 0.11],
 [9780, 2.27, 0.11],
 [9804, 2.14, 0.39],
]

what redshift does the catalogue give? 0.211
